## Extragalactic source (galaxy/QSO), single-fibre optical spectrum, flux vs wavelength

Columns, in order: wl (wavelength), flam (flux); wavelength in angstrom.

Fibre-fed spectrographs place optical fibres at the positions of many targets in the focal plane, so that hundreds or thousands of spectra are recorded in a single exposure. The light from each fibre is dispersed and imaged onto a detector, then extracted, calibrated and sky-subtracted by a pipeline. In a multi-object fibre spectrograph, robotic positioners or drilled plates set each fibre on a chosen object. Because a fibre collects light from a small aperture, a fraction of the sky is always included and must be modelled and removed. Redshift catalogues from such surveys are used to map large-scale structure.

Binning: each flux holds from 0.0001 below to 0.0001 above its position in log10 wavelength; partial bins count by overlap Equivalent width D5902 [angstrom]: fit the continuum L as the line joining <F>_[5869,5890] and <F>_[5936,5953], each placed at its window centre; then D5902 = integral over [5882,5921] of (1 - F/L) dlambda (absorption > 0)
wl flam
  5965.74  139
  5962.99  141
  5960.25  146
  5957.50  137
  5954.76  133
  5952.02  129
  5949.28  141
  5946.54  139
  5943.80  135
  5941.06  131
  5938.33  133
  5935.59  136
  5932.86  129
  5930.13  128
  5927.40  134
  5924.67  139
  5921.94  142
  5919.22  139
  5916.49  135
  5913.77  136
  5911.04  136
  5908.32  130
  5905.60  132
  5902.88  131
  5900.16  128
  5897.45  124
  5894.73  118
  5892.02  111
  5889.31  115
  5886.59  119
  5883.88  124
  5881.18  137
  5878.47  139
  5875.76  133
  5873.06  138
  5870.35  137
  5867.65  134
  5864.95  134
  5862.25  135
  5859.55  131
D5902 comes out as 1.4 angstrom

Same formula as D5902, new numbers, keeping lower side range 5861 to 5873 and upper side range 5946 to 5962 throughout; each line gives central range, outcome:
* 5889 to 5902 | 1.5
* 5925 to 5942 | 0.6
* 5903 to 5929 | 0.2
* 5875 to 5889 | 0.7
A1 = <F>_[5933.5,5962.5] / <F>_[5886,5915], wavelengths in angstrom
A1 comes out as 1.08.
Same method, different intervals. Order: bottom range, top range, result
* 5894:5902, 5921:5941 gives 1.08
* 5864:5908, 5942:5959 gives 1.06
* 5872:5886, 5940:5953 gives 1.01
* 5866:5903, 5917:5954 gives 1.06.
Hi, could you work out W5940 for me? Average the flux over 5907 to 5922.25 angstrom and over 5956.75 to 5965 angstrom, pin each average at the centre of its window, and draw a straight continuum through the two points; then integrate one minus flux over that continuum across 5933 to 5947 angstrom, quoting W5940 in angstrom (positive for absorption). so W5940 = 0.5 angstrom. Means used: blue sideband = 136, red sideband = 141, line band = 134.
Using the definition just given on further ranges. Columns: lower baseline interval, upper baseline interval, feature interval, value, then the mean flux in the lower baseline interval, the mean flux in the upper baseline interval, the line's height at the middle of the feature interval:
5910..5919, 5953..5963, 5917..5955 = 0.66 angstrom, 136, 139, 137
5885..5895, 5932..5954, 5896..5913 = -1.34 angstrom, 116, 134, 121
